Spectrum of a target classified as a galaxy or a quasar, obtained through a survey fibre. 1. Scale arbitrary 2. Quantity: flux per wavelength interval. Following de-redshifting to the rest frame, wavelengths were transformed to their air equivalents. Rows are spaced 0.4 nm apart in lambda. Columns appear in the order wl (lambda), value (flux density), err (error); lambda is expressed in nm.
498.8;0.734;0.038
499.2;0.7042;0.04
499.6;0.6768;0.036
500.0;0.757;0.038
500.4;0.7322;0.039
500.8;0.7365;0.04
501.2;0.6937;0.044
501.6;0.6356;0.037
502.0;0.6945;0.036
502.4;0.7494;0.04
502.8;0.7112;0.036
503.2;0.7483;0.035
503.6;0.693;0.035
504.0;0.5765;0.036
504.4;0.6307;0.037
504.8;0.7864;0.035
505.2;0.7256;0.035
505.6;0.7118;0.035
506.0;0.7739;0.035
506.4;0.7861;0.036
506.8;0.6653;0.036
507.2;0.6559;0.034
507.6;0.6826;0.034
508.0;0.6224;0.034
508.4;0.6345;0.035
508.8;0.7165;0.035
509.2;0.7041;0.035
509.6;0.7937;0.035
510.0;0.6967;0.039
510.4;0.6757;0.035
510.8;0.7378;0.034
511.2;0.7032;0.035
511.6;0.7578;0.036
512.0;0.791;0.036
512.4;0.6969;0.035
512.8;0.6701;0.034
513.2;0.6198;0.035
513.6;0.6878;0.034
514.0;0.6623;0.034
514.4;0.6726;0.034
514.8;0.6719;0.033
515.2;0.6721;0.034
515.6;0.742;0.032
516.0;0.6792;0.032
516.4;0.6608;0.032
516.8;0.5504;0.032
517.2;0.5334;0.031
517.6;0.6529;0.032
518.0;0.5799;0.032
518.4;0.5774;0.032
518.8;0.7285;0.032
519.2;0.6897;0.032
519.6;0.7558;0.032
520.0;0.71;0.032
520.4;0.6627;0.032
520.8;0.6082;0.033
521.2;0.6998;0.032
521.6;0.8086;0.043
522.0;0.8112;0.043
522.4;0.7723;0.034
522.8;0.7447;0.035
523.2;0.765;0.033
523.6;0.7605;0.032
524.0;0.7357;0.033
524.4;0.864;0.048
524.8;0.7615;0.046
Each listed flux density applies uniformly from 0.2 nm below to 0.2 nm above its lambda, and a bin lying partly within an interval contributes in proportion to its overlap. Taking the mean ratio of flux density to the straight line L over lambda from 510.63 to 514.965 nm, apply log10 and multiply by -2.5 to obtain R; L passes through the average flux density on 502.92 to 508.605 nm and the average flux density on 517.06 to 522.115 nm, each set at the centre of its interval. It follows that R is -0.019 mag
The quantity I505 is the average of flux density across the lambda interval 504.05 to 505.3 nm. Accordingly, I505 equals 0.697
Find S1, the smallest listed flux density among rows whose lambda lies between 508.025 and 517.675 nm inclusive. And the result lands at 0.5334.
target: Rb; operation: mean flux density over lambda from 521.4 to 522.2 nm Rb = 0.81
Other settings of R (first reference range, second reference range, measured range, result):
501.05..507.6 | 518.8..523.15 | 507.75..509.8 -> 0.02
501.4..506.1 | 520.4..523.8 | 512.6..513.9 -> 0.10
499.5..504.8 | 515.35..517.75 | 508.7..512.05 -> -0.10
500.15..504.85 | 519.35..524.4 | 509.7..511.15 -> 0.01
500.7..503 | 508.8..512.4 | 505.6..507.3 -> -0.01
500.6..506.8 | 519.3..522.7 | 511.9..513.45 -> 0.05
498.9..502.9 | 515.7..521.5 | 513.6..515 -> -0.01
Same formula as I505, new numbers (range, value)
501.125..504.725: 0.685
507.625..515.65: 0.695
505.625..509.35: 0.694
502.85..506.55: 0.714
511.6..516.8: 0.683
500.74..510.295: 0.7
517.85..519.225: 0.64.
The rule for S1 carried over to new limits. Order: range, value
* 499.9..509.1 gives 0.5765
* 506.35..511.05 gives 0.6224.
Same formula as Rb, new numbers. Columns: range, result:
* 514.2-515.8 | 0.69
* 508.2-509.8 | 0.712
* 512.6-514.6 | 0.663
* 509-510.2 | 0.732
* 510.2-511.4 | 0.706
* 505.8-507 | 0.742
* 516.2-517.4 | 0.582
